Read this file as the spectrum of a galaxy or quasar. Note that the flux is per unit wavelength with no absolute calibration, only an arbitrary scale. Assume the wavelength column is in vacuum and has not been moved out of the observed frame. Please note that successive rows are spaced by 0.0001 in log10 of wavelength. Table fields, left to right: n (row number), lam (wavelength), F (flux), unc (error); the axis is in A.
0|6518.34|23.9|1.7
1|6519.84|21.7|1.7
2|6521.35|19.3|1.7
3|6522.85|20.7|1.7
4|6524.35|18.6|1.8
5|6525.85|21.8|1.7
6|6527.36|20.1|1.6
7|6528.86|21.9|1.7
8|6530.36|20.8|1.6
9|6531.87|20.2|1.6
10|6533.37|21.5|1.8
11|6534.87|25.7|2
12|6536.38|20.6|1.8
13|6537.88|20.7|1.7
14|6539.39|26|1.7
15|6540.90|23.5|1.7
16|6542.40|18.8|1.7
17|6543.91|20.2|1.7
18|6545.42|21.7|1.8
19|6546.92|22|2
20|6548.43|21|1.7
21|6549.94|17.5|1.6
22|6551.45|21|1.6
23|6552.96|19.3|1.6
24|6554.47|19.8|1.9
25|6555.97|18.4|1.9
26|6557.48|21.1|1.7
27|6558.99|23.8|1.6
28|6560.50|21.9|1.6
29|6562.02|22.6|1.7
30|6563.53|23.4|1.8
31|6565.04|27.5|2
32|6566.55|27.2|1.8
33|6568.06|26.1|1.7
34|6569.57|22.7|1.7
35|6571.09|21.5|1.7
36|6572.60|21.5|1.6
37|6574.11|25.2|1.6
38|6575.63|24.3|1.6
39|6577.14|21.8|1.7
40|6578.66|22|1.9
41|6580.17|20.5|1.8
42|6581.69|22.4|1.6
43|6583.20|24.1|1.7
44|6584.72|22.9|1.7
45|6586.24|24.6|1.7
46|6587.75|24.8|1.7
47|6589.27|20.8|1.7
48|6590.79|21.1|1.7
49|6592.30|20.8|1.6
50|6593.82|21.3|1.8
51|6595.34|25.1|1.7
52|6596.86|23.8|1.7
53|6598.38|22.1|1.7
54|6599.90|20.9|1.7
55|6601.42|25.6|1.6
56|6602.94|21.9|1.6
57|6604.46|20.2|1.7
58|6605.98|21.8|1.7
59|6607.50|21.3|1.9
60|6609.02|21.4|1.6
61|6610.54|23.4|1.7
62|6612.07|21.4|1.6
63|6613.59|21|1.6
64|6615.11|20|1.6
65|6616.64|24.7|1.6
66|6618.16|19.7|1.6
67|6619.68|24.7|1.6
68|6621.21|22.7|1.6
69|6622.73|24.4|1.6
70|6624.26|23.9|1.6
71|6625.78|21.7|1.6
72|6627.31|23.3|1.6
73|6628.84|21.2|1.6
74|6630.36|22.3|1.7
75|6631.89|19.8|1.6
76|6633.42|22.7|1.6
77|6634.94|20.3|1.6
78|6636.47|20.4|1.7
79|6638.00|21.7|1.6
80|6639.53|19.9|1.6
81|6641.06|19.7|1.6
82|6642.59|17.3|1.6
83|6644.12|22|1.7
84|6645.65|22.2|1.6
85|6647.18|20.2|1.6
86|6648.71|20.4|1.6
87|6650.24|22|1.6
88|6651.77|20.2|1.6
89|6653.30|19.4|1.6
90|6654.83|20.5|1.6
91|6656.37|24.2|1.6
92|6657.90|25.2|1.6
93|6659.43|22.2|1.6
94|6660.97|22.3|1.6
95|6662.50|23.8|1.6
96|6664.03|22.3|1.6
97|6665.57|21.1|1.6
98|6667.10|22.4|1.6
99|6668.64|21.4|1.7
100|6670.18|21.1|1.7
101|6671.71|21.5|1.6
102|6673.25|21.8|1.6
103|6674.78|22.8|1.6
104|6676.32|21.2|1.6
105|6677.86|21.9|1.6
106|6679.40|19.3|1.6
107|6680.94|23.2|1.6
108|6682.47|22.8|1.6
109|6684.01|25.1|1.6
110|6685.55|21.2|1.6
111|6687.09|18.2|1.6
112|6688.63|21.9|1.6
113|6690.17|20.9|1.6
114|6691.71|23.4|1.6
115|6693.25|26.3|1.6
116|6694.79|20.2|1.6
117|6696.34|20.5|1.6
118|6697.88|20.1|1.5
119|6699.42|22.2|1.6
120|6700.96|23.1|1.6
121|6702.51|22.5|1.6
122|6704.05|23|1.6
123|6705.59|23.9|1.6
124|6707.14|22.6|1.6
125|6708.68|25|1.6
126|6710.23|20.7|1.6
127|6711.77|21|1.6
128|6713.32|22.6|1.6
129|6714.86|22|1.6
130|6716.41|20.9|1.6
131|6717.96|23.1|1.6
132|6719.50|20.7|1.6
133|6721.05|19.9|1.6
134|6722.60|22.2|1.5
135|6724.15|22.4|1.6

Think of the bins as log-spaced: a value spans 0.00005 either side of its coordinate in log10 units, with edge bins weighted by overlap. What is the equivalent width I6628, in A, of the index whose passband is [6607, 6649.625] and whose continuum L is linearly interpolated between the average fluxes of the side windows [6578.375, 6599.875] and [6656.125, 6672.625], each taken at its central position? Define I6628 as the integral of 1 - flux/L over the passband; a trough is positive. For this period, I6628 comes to 1.8 A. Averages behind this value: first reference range 22.5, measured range 21.6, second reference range 22.4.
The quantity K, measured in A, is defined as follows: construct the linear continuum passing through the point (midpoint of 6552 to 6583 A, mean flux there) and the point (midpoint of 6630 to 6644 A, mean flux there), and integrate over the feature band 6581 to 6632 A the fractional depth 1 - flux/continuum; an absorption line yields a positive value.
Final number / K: -2.4 A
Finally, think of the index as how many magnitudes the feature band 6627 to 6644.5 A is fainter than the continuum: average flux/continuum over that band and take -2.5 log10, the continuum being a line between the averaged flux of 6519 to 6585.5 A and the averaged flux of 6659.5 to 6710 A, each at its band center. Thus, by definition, 0.065 mag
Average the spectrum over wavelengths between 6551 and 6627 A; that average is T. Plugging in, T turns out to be 22.5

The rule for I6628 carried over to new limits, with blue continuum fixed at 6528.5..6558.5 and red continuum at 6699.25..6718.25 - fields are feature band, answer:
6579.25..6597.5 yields -1.0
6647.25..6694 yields 0.4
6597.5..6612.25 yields -0.3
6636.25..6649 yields 0.9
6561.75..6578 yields -2.0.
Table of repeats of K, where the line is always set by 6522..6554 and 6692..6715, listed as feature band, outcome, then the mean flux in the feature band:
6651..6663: -0.1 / 22.2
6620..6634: -0.5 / 22.5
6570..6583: -0.7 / 22.5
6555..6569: -1.4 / 23.5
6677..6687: 0.1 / 22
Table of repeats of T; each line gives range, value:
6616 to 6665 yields 21.8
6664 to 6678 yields 21.7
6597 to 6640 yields 22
